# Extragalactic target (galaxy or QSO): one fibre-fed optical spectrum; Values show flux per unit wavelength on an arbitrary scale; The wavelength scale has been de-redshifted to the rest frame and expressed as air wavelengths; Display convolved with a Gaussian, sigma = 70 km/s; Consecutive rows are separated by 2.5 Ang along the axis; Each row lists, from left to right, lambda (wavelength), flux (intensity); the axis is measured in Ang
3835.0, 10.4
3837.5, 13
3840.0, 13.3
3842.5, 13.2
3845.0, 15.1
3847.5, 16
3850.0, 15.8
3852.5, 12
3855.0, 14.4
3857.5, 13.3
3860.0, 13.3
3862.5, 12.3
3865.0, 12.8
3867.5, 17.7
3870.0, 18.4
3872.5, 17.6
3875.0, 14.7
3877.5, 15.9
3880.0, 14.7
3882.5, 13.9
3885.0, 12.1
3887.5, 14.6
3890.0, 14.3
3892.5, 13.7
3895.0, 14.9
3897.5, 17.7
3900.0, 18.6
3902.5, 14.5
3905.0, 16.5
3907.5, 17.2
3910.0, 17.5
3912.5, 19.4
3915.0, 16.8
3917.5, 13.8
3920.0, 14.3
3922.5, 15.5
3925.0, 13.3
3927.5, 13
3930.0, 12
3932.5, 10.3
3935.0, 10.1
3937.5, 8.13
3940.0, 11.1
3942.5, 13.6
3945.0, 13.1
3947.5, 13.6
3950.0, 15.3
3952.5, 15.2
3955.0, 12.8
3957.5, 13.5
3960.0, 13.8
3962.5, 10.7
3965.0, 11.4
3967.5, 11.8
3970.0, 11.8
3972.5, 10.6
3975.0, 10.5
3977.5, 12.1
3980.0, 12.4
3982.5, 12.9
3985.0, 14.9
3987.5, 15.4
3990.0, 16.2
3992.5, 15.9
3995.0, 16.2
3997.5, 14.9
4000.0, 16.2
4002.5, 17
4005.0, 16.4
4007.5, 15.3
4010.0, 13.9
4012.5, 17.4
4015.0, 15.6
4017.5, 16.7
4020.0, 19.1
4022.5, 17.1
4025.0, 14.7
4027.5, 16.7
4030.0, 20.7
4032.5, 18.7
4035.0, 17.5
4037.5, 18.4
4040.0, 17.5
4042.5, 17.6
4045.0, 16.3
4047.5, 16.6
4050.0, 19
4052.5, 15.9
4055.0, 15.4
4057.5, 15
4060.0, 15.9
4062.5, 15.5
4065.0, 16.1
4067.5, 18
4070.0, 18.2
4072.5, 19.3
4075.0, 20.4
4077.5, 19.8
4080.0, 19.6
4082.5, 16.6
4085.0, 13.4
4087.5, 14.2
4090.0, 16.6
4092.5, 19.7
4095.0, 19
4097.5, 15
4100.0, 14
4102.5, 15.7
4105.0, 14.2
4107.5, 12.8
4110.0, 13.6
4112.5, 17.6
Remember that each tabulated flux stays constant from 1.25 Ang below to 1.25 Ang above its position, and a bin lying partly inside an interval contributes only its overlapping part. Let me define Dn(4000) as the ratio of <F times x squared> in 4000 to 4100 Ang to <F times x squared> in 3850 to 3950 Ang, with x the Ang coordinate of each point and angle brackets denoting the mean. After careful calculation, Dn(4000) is 1.3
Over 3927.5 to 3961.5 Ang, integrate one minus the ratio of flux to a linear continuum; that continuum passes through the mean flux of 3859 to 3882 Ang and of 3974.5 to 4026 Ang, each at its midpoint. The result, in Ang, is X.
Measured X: 6.2 Ang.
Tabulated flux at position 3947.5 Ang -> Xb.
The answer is 13.6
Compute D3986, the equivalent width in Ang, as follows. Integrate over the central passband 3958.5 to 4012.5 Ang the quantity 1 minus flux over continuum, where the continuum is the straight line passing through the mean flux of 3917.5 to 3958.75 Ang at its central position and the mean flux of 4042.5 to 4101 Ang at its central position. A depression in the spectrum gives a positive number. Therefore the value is 1.6 Ang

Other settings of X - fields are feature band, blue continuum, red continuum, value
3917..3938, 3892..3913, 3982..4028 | 5.3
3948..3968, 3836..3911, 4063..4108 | 3.3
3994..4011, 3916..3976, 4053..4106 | -1.7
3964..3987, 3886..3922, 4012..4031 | 6.3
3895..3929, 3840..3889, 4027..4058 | -1.4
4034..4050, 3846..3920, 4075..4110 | -1.4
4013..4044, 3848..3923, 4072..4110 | -2.6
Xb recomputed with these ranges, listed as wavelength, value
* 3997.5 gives 14.9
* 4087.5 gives 14.2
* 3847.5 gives 16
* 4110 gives 13.6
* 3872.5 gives 17.6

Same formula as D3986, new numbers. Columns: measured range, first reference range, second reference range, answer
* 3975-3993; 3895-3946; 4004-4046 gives 2.3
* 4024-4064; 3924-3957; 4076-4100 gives -3.5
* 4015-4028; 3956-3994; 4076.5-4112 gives -2.4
